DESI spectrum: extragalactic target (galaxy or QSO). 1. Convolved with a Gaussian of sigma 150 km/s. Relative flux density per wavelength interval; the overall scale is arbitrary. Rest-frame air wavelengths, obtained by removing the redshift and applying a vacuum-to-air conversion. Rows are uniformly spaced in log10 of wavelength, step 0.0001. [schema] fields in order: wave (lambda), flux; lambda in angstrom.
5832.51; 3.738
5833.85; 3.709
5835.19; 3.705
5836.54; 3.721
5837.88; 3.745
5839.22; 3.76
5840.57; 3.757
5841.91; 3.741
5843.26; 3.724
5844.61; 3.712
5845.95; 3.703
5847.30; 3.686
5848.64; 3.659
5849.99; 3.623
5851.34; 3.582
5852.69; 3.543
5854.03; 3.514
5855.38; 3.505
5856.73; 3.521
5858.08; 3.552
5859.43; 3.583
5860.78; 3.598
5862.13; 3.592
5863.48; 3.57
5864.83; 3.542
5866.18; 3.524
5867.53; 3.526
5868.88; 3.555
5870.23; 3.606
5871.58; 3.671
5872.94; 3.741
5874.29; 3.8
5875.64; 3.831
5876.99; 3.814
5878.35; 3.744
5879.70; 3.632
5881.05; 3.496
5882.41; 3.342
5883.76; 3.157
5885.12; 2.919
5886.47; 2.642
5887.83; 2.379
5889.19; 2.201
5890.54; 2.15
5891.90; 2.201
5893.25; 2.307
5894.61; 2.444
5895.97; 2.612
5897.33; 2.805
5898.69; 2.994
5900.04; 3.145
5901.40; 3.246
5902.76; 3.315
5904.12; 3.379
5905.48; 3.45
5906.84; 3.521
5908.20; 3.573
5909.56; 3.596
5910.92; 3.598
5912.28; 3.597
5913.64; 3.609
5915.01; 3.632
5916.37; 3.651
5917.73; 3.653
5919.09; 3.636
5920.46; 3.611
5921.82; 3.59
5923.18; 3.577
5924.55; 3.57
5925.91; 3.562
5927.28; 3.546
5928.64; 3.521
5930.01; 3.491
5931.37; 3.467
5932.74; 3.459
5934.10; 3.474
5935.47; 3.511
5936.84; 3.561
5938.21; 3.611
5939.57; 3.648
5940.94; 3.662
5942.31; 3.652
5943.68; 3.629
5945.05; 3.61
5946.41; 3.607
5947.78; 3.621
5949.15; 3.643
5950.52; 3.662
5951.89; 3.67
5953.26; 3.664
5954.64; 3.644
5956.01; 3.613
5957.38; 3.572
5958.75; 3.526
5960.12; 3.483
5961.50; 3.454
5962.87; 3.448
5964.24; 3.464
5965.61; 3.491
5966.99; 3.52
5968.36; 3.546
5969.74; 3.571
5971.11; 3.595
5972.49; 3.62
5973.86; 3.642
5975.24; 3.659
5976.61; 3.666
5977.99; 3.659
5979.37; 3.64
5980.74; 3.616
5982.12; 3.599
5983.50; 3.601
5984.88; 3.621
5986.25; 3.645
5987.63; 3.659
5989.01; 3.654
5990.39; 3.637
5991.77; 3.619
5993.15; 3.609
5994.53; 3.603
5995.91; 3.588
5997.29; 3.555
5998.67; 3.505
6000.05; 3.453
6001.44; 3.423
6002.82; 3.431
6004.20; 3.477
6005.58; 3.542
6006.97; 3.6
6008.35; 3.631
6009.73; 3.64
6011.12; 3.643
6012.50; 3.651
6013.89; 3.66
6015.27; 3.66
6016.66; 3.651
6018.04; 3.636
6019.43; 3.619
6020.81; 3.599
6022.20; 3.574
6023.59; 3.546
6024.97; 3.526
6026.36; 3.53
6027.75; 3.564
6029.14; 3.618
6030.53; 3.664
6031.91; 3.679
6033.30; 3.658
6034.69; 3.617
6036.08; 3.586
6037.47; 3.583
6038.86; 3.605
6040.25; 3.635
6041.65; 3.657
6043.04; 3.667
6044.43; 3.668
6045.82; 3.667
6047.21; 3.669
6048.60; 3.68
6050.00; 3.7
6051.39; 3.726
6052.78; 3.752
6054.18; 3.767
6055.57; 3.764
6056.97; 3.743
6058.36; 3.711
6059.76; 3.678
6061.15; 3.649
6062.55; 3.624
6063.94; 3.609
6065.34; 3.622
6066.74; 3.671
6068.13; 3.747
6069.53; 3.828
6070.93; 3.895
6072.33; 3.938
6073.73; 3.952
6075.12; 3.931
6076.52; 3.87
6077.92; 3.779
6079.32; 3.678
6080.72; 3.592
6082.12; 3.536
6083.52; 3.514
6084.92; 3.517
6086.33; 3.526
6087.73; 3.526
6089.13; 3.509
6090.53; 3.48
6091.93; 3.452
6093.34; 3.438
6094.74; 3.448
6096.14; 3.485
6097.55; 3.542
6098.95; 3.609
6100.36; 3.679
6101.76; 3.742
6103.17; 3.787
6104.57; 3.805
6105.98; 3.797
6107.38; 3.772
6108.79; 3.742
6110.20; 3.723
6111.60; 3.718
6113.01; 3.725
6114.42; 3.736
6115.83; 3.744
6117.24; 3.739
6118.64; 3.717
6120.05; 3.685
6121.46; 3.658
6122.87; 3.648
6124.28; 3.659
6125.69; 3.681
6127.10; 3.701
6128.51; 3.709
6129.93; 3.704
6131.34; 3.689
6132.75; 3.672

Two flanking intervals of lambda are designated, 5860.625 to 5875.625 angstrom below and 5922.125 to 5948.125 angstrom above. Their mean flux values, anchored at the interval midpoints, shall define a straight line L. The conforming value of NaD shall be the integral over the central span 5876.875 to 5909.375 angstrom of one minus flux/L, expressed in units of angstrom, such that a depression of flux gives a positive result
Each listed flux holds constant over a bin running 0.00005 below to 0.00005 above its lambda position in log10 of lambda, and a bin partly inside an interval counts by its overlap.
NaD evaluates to 5.3 angstrom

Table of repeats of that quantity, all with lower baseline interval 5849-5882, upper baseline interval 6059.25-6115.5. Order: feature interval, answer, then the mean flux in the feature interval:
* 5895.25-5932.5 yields 1.9 angstrom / 3.44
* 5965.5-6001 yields 0.4 angstrom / 3.6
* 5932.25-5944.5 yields 0.2 angstrom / 3.58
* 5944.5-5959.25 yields 0.0 angstrom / 3.62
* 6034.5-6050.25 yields 0.1 angstrom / 3.64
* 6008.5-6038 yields 0.3 angstrom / 3.62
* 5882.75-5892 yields 2.7 angstrom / 2.57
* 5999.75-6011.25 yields 0.4 angstrom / 3.53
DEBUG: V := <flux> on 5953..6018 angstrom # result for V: 3.58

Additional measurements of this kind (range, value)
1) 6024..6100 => 3.65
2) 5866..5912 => 3.2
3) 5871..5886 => 3.55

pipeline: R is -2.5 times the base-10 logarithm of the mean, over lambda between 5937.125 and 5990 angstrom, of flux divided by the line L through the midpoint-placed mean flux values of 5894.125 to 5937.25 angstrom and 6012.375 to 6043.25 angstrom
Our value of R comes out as -0.030 mag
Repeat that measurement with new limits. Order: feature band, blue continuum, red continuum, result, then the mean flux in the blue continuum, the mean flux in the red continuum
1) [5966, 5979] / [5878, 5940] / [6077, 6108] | -0.07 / 3.28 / 3.6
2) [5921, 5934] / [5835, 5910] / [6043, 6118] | -0.02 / 3.37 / 3.68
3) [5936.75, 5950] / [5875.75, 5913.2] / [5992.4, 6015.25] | -0.10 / 3.1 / 3.57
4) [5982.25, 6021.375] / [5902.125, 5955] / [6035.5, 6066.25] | 0.01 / 3.58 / 3.67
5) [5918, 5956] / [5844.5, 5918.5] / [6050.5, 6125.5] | -0.05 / 3.35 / 3.68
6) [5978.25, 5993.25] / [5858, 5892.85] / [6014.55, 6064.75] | -0.03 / 3.31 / 3.65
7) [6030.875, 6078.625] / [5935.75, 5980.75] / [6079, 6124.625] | -0.03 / 3.6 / 3.63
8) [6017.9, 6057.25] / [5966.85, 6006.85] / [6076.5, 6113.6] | -0.01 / 3.59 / 3.62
